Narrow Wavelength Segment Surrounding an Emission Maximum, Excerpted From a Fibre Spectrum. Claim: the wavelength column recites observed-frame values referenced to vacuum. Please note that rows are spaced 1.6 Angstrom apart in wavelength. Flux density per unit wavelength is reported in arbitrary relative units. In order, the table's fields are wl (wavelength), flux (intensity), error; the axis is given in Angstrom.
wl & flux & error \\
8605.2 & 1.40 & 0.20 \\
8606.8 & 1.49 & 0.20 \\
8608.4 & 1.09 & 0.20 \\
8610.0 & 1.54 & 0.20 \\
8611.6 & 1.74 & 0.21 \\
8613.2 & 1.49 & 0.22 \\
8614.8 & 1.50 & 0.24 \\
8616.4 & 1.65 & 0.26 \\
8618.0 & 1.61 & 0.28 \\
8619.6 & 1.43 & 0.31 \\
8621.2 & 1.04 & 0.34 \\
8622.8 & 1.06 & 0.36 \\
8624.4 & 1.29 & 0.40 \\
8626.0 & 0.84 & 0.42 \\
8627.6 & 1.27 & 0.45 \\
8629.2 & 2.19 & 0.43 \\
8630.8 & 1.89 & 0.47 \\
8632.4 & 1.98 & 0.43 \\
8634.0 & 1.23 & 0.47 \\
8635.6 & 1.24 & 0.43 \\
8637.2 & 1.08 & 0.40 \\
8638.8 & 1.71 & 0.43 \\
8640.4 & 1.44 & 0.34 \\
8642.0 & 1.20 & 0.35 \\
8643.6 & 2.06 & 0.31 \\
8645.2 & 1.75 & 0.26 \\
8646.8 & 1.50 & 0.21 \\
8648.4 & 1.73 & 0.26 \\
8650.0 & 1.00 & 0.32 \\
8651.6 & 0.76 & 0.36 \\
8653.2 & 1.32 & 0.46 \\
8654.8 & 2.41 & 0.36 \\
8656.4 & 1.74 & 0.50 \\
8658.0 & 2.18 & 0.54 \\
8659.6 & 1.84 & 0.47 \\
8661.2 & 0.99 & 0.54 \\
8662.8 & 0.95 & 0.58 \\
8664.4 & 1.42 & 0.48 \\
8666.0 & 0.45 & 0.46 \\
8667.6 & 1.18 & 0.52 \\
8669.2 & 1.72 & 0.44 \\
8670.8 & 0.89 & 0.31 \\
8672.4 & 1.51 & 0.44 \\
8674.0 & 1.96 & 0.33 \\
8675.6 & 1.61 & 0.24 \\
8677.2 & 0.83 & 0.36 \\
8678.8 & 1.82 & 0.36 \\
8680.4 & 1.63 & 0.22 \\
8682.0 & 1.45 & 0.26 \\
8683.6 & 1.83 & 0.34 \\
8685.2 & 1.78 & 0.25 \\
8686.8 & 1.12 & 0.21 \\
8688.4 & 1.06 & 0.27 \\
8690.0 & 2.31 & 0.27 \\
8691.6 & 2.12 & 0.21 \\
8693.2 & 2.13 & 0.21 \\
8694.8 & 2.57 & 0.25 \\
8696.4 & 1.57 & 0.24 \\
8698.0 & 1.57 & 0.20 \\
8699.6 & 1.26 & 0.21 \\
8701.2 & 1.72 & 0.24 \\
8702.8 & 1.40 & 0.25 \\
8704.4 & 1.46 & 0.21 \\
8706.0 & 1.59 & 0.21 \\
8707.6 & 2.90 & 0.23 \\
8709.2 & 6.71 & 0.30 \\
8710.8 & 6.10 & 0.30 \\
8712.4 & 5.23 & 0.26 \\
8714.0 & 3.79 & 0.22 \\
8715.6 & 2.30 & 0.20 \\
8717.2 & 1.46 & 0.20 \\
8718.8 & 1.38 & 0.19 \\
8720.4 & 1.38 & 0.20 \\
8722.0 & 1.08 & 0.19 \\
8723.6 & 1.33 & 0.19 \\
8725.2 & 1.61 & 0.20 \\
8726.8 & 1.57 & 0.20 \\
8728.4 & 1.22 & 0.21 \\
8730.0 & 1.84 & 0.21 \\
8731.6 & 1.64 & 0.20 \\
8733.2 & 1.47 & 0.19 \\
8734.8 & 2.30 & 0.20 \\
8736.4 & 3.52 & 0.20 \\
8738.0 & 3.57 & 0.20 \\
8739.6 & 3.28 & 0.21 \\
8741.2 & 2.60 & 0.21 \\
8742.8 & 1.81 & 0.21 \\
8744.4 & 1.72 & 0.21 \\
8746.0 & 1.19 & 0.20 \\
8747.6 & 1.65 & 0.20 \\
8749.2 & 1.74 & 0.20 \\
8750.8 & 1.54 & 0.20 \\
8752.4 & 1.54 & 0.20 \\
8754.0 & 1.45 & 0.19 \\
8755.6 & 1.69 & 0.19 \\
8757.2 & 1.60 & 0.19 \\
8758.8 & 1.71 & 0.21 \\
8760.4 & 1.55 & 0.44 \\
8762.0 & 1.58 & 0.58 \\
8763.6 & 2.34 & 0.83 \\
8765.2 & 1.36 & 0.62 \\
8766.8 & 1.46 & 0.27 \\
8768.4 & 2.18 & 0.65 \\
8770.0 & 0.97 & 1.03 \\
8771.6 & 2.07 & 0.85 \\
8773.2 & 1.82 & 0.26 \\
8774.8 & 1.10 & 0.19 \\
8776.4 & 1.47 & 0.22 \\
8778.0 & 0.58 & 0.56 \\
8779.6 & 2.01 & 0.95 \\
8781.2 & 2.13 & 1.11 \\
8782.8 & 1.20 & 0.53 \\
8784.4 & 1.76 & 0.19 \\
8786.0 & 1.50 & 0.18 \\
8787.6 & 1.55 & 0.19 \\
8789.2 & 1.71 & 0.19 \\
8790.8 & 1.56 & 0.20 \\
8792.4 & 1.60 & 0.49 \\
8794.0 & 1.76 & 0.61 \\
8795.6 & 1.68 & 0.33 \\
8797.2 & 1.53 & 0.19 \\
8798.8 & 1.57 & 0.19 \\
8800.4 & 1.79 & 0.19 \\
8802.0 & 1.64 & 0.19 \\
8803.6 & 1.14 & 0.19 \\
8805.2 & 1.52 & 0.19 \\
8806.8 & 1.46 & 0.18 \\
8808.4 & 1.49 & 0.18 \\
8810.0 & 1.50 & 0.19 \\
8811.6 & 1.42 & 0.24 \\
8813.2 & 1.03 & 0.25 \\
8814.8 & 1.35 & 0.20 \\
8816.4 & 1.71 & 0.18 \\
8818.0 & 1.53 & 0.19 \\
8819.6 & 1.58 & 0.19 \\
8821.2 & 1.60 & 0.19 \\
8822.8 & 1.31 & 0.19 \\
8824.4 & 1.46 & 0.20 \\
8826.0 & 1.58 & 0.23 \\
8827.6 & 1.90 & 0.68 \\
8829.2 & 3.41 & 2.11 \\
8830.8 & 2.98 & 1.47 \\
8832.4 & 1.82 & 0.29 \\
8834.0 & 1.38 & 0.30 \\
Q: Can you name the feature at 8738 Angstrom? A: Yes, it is [N II] 6583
